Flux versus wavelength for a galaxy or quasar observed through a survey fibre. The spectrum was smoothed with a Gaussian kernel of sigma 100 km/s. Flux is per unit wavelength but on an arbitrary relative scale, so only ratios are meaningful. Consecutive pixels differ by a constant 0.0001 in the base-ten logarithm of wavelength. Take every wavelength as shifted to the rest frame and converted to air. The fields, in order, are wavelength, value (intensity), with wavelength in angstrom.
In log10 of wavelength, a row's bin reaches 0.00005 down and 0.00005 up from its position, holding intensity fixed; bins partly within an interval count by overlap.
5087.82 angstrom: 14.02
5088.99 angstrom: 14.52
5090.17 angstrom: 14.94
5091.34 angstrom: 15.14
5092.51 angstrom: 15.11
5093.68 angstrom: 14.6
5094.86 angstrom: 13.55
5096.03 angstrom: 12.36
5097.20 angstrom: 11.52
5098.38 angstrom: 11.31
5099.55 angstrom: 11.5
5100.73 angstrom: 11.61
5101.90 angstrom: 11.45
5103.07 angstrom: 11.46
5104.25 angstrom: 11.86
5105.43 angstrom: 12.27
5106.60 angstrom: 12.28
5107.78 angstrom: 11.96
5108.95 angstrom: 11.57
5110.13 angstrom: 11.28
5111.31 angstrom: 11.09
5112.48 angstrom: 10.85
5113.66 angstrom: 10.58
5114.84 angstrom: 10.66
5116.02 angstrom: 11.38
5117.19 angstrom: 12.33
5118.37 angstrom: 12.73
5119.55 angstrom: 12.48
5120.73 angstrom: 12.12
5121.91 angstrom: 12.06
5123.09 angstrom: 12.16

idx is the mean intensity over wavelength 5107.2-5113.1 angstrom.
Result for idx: 11.4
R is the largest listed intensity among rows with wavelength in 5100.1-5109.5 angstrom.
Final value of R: 12.28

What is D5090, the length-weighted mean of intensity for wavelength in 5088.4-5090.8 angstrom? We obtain 14.7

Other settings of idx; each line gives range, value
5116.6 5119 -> 12.6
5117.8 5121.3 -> 12.4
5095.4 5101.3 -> 11.7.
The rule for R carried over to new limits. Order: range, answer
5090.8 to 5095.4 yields 15.14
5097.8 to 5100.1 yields 11.5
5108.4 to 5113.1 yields 11.57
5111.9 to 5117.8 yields 12.33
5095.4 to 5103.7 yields 12.36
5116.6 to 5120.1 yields 12.73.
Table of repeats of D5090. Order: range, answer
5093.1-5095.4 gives 14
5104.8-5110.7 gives 11.9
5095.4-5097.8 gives 12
